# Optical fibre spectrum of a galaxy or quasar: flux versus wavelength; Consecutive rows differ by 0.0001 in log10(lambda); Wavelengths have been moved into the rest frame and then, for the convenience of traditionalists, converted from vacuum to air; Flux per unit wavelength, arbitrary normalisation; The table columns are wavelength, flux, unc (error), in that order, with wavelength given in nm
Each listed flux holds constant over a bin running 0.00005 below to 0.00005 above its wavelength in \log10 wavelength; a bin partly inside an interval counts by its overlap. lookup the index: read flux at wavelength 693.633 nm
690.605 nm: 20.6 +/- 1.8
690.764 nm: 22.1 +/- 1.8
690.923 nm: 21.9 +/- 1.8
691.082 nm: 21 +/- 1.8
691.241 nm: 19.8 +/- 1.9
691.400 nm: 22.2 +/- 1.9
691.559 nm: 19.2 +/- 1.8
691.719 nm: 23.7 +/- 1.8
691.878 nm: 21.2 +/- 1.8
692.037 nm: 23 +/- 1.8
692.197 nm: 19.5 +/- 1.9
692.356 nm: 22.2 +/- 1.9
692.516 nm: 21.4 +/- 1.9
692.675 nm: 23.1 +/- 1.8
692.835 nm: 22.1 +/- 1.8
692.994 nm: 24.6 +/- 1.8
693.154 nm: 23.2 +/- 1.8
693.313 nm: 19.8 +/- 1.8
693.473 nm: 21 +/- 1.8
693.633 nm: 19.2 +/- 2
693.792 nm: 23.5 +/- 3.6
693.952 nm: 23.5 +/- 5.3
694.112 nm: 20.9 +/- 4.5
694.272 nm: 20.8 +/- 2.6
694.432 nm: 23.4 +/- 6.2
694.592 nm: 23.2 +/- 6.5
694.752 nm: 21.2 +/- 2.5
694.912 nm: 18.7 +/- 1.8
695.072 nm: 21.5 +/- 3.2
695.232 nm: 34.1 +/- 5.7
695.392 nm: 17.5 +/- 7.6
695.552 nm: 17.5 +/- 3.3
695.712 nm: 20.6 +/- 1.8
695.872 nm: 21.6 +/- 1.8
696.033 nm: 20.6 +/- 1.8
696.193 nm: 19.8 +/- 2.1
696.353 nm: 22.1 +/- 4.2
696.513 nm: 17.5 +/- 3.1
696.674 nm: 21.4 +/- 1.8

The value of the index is 19.2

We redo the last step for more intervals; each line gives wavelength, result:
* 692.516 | 21.4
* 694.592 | 23.2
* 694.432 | 23.4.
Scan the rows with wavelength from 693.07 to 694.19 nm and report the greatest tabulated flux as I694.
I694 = 23.5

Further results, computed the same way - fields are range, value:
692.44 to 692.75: 23.1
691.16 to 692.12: 23.7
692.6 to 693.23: 24.6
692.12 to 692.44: 22.2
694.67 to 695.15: 21.5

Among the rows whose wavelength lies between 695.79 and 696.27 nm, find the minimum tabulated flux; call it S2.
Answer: 19.8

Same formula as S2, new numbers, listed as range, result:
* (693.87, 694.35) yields 20.8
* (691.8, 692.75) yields 19.5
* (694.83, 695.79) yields 17.5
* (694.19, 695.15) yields 18.7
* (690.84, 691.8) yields 19.2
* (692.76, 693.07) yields 22.1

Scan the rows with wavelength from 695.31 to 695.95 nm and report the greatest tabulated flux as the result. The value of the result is 21.6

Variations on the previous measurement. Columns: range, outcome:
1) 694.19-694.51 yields 23.4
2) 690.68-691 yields 22.1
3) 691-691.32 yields 21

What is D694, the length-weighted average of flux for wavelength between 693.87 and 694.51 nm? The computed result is 22.1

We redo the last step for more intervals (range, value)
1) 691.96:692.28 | 21.2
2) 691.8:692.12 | 22.1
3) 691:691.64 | 20.6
